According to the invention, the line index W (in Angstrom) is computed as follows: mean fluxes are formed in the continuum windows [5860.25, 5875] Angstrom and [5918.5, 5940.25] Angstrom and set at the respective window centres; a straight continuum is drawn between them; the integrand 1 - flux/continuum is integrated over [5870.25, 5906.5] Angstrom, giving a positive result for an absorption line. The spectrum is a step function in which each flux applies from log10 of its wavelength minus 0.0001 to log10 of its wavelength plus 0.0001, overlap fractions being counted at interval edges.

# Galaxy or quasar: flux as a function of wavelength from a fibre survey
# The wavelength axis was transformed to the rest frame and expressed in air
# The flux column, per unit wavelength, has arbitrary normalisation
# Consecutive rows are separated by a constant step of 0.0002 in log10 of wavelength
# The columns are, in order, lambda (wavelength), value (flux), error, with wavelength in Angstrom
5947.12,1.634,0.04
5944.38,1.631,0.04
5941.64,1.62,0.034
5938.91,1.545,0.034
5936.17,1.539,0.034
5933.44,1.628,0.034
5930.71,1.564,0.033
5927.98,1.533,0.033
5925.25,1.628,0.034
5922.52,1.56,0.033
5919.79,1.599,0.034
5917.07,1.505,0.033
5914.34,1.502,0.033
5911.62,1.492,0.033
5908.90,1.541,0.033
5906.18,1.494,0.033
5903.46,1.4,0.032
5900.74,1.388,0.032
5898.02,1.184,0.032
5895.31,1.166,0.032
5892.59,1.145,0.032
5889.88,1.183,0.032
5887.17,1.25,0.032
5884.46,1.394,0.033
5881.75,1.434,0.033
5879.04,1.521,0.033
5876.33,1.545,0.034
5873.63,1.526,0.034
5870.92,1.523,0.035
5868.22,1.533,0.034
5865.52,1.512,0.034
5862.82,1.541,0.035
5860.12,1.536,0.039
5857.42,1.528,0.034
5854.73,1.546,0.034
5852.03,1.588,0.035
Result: 4.3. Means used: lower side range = 1.53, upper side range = 1.57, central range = 1.36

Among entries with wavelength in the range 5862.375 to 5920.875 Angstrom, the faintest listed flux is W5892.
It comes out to 1.145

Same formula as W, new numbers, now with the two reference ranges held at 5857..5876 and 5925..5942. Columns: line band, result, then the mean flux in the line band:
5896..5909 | 1.5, 1.38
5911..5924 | 0.2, 1.53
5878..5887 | 0.7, 1.42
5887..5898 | 2.6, 1.18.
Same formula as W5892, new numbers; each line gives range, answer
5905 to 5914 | 1.492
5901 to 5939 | 1.4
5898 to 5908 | 1.184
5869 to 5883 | 1.434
